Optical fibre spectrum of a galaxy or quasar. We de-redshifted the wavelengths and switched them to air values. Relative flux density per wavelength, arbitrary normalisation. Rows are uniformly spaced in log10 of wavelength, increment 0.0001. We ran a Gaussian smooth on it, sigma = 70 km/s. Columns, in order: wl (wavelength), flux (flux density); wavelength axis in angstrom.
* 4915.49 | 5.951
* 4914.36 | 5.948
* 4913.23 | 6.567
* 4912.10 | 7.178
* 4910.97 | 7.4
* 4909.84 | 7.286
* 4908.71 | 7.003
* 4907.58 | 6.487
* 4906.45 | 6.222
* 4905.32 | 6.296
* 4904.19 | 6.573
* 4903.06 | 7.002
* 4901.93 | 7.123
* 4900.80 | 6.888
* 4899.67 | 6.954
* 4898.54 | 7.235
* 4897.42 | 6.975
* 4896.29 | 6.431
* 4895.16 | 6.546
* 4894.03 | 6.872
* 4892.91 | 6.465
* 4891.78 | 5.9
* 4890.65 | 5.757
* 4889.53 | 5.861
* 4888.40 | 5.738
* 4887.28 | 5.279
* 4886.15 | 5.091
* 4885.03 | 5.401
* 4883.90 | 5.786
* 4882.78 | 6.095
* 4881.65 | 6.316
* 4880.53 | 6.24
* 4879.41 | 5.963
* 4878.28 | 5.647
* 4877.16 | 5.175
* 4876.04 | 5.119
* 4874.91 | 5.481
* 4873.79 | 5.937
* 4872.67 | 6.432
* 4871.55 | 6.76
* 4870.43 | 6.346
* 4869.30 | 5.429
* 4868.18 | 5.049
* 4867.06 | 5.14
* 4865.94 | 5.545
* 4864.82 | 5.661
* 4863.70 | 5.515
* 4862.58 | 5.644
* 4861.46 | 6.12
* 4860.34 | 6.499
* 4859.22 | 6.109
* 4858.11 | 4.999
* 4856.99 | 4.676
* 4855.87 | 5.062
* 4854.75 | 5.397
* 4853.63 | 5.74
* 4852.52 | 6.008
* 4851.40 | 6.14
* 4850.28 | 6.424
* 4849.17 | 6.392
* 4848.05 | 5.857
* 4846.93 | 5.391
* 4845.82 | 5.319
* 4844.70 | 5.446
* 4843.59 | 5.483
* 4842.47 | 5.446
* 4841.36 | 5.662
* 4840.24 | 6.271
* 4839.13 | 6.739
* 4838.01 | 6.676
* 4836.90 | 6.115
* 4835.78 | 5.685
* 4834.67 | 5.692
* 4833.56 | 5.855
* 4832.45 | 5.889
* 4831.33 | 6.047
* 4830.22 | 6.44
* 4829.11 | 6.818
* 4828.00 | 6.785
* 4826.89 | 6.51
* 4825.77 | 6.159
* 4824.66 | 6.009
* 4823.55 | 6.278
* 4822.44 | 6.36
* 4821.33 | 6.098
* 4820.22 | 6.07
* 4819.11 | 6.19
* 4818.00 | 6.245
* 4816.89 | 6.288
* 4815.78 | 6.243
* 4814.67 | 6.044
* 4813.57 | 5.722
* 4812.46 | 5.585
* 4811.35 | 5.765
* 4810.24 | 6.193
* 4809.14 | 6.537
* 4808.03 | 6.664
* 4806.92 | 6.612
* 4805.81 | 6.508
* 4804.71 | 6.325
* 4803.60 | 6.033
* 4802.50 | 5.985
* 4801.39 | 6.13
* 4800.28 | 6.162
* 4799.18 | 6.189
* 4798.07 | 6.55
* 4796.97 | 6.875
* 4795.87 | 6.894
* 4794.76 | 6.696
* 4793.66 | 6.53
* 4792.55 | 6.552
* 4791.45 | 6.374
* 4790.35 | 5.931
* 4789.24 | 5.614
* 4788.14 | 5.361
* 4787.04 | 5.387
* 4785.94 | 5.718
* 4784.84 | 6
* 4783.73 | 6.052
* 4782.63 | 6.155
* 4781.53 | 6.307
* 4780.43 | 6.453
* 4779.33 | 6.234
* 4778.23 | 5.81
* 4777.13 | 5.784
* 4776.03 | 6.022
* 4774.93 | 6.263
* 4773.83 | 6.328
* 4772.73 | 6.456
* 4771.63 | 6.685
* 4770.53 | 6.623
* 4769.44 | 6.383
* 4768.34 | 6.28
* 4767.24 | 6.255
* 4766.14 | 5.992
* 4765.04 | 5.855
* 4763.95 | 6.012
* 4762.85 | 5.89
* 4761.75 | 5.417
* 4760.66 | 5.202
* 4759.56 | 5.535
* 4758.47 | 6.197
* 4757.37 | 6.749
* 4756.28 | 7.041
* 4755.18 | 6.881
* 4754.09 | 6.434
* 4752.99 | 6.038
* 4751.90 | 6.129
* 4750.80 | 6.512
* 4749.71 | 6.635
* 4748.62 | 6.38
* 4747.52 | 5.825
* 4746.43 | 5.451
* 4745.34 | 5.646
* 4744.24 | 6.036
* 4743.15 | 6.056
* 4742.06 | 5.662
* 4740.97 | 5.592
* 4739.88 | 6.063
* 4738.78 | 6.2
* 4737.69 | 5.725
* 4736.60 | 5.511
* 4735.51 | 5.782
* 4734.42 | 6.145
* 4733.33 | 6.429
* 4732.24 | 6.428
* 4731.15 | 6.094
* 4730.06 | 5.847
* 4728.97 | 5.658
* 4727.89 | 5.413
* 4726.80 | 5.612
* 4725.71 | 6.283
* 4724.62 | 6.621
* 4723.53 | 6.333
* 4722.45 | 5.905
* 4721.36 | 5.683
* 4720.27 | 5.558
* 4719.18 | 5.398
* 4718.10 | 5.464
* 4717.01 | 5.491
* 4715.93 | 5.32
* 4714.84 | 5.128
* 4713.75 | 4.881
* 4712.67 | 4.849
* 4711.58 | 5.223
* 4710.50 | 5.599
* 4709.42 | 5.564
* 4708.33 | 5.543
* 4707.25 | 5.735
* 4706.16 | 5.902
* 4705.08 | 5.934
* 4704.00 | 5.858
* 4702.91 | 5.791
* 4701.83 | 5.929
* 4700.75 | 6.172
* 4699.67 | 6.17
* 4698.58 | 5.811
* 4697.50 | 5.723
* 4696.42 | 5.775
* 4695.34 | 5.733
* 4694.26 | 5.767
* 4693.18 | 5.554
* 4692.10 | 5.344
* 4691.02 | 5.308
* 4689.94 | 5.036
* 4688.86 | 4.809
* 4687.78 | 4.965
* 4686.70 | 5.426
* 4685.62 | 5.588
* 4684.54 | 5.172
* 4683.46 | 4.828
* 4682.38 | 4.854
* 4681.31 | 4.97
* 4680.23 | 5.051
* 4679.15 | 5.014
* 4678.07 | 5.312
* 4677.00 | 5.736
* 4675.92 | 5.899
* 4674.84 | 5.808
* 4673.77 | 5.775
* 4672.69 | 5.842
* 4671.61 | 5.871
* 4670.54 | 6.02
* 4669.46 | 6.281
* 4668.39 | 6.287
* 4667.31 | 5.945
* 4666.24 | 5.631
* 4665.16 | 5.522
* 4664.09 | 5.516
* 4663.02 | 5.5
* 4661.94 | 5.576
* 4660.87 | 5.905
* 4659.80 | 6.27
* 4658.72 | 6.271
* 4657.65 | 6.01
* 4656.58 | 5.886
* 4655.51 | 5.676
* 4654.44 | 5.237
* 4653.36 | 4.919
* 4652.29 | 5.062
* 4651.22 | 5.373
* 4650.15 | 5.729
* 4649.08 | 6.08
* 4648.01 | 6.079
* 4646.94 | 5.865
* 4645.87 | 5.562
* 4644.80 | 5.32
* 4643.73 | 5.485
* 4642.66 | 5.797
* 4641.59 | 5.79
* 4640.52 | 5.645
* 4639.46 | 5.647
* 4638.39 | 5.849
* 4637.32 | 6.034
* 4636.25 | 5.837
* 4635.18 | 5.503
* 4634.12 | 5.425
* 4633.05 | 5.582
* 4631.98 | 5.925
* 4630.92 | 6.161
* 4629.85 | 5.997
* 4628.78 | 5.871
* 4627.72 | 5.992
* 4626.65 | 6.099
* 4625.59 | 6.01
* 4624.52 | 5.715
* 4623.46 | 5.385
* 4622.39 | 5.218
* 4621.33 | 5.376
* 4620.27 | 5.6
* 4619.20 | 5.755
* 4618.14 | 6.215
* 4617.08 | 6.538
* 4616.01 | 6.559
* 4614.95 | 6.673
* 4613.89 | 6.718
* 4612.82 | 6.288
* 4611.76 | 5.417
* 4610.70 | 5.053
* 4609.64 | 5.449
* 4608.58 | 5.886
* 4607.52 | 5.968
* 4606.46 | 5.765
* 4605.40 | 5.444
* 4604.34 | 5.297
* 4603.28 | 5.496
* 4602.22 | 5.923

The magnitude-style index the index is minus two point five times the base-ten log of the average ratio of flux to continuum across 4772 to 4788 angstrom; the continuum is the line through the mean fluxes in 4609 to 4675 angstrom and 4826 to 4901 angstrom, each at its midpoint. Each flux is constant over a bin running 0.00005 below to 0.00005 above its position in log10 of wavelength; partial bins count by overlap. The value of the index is -0.03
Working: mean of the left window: 5.8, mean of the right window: 5.94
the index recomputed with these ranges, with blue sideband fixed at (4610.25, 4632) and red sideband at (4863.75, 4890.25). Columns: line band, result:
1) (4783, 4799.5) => -0.07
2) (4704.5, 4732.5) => 0.03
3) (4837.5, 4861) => -0.01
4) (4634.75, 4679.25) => 0.03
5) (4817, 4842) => -0.08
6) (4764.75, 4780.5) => -0.08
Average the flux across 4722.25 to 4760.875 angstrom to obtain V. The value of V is 6.07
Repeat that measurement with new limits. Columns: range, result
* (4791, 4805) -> 6.41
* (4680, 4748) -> 5.64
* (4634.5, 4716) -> 5.6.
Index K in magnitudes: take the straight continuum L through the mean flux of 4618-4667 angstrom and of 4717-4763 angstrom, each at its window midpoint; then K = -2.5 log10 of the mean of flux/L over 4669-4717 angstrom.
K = 0.06 mag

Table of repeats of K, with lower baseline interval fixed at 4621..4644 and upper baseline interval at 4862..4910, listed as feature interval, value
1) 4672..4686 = 0.085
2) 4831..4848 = 0.035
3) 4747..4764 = -0.048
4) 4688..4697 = 0.083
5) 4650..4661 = 0.024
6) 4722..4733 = -0.028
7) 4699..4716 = 0.047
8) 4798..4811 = -0.056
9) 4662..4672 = -0.006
